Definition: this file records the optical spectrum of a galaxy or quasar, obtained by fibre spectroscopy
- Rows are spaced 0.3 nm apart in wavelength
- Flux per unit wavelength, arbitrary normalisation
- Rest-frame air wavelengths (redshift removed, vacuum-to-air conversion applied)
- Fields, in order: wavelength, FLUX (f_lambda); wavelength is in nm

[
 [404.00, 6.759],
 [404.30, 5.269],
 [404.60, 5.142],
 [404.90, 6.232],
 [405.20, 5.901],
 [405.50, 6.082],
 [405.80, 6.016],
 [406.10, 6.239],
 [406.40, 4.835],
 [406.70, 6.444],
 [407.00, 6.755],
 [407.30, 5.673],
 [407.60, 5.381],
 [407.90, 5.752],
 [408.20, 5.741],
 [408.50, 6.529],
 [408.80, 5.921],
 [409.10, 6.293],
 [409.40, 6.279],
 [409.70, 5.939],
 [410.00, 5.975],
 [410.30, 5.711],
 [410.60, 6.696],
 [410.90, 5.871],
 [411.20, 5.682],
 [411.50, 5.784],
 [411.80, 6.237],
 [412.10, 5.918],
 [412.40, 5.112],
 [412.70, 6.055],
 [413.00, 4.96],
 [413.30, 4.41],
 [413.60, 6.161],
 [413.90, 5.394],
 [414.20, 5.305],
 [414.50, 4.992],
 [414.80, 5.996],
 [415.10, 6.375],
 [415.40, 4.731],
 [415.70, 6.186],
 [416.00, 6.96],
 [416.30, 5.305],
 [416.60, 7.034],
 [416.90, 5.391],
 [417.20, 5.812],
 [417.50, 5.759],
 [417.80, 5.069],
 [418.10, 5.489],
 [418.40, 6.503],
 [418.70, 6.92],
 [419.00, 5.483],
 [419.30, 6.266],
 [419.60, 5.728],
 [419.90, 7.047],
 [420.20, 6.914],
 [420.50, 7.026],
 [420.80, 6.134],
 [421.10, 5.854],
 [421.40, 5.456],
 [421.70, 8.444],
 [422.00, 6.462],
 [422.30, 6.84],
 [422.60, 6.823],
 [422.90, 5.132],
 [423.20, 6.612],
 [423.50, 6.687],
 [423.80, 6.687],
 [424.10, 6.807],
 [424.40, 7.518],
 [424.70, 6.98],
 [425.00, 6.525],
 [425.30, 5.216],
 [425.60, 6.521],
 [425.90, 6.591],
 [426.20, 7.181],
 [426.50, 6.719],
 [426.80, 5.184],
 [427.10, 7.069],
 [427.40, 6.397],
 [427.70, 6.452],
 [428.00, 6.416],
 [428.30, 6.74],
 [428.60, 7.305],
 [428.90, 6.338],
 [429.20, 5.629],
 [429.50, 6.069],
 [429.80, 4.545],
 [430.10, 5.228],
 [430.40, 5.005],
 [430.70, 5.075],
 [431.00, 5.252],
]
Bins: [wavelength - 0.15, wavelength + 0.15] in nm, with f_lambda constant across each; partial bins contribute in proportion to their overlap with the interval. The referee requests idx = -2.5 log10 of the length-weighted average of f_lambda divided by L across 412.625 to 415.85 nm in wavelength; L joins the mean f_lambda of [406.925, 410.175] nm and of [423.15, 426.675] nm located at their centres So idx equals 0.14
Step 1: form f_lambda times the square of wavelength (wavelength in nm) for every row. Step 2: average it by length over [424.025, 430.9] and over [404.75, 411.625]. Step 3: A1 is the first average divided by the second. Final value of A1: 1.14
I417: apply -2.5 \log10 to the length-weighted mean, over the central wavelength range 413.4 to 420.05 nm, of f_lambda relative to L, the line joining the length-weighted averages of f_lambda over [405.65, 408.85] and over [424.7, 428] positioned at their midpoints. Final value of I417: 0.05 mag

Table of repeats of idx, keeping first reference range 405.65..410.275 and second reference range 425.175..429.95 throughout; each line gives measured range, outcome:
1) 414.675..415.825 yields 0.05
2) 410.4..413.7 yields 0.06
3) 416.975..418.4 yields 0.09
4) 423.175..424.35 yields -0.09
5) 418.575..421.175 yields -0.04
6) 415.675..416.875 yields -0.03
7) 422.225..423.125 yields -0.01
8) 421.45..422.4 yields -0.15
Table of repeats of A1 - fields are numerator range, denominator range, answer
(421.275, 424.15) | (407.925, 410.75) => 1.15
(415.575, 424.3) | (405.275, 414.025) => 1.13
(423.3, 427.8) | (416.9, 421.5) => 1.11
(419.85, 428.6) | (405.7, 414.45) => 1.21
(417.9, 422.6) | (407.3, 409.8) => 1.14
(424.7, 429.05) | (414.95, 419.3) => 1.14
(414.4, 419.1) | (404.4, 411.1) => 1.03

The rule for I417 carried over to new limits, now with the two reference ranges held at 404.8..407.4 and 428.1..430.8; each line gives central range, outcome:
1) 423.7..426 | -0.13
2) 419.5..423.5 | -0.11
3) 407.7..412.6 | 0.00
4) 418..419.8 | -0.04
